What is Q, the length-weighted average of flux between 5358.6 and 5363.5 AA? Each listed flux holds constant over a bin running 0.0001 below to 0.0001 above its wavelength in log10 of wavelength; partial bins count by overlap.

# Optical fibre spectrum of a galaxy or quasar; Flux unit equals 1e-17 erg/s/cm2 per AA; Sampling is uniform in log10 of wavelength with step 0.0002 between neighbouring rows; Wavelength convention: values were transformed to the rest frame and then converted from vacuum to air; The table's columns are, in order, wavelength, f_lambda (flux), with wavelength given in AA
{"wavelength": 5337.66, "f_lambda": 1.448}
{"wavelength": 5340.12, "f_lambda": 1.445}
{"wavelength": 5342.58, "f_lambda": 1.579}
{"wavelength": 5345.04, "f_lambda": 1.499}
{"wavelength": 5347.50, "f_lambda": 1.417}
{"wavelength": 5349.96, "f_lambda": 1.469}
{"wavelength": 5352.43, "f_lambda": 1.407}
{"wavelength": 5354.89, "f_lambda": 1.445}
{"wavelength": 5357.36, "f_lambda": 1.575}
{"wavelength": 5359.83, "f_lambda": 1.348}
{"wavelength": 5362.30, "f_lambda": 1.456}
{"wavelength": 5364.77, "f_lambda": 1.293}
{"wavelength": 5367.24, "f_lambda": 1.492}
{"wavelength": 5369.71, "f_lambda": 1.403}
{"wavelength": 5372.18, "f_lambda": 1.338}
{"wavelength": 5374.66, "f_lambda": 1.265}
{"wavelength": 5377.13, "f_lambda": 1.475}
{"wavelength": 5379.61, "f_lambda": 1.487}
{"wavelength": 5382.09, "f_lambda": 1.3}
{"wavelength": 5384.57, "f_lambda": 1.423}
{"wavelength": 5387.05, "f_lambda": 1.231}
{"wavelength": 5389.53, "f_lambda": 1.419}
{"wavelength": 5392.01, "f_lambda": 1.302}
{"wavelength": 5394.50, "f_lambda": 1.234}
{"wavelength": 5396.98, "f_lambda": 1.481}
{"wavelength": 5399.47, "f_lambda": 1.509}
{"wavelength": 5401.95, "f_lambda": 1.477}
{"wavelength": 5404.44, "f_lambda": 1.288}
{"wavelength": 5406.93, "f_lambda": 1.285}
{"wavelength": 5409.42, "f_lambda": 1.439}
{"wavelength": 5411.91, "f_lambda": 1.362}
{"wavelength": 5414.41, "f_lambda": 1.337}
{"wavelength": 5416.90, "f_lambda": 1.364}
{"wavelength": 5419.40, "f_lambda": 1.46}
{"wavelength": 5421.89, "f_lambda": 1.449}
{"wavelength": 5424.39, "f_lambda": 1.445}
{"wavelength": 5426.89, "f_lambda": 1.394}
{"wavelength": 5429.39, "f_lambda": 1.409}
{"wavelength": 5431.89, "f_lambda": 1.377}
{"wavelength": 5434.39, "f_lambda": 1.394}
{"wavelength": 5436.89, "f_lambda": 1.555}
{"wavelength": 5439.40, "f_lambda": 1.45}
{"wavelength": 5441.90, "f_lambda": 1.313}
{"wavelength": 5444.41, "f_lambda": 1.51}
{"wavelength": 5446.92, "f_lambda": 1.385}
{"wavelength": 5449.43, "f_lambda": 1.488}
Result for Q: 1.4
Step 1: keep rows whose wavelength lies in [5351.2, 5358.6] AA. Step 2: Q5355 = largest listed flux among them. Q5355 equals 1.575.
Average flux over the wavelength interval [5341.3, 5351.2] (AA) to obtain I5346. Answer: 1.49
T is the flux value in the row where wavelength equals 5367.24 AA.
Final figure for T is 1.492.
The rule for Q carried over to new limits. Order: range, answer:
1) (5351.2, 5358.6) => 1.48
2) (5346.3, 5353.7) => 1.43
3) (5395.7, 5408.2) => 1.41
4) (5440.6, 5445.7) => 1.41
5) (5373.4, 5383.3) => 1.38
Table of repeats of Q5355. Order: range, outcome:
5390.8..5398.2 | 1.481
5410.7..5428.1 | 1.46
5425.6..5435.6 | 1.409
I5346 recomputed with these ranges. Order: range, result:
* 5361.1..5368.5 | 1.41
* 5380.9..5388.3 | 1.32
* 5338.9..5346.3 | 1.51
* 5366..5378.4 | 1.4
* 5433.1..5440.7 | 1.47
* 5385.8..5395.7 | 1.3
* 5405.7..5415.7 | 1.36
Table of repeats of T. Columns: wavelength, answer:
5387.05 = 1.231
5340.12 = 1.445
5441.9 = 1.313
